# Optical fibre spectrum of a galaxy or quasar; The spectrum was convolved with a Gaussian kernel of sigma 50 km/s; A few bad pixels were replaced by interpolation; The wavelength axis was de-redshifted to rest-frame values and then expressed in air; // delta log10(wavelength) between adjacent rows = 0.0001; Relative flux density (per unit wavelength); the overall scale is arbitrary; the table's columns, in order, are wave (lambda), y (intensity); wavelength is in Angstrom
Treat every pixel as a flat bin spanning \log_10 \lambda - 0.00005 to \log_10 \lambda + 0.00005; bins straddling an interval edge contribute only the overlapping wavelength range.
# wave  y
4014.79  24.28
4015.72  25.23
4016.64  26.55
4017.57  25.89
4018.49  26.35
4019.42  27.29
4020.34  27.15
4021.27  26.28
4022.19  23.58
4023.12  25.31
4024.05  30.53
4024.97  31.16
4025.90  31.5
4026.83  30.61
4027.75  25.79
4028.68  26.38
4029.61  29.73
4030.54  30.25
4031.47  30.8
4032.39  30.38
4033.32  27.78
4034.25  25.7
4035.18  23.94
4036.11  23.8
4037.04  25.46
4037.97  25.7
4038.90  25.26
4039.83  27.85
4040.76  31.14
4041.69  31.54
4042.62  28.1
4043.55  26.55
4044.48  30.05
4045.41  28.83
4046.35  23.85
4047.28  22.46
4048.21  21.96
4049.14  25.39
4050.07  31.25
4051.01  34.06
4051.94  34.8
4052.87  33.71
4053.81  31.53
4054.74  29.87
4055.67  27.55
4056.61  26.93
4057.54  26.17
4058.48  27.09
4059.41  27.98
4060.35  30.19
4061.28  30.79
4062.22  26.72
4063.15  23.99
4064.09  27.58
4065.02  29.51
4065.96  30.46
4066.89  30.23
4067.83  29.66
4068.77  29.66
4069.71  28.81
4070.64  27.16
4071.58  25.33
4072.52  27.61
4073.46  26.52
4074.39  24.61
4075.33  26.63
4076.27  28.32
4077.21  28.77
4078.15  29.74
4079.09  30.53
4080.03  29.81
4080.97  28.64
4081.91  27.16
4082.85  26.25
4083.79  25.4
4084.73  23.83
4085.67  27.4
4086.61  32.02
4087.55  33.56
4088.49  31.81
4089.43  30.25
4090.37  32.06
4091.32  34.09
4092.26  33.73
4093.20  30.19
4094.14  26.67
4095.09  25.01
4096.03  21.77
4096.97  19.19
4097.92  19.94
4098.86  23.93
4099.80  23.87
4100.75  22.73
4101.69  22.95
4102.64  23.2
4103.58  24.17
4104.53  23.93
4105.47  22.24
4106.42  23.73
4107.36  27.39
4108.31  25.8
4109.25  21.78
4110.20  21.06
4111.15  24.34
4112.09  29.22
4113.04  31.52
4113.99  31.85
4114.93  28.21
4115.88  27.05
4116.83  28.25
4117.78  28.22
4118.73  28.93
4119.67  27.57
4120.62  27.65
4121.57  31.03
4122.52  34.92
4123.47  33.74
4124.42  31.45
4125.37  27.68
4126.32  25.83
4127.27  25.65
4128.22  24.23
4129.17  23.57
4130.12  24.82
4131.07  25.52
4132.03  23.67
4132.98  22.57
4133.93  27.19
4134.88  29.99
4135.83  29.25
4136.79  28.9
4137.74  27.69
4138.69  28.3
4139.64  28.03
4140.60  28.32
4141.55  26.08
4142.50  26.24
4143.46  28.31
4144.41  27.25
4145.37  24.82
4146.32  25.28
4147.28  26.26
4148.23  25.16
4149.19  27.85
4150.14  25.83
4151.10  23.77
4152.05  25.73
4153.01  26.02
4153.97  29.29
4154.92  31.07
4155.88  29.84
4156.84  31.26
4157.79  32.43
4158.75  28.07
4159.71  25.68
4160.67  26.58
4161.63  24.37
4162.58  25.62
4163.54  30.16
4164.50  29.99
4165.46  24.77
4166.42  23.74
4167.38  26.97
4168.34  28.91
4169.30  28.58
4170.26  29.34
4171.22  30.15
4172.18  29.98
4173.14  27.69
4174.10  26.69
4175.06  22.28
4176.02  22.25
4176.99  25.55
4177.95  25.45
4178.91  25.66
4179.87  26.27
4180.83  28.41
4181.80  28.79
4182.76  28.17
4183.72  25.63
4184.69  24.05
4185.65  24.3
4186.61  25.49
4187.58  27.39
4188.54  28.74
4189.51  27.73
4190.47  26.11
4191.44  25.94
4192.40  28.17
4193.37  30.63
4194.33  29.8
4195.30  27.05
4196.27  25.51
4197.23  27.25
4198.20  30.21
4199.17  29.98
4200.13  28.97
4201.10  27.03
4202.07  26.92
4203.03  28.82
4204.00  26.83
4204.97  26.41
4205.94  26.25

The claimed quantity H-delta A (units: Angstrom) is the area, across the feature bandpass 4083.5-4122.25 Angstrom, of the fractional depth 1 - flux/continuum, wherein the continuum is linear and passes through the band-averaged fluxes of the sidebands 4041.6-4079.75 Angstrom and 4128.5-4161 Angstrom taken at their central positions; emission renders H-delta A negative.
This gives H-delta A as 1.2 Angstrom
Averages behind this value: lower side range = 28.3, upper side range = 27.1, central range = 26.8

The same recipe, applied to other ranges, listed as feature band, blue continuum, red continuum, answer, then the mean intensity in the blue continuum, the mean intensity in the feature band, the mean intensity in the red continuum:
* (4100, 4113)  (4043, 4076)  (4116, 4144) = 1.7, 28.2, 24.3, 27.7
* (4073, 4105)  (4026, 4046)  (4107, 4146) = 0.7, 27.9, 27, 27.4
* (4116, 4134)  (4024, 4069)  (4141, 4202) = 0.1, 28.4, 27.5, 27.2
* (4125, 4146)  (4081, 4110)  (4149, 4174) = 0.5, 26.2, 26.5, 27.8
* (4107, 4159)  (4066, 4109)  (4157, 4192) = -1.0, 27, 27.5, 26.9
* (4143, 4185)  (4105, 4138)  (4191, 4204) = 1.0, 27.2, 27.1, 28.1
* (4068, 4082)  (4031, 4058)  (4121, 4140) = -0.1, 28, 28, 27.7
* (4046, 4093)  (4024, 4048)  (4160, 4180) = -2.0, 27.8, 28.7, 26.7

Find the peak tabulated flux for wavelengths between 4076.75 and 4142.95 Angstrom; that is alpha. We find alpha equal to 34.92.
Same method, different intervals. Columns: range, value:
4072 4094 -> 34.09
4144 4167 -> 32.43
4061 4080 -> 30.79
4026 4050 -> 31.54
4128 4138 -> 29.99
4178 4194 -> 30.63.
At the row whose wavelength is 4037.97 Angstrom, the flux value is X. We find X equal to 25.7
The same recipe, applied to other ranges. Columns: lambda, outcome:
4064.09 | 27.58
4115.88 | 27.05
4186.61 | 25.49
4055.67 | 27.55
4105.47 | 22.24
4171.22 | 30.15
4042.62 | 28.1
